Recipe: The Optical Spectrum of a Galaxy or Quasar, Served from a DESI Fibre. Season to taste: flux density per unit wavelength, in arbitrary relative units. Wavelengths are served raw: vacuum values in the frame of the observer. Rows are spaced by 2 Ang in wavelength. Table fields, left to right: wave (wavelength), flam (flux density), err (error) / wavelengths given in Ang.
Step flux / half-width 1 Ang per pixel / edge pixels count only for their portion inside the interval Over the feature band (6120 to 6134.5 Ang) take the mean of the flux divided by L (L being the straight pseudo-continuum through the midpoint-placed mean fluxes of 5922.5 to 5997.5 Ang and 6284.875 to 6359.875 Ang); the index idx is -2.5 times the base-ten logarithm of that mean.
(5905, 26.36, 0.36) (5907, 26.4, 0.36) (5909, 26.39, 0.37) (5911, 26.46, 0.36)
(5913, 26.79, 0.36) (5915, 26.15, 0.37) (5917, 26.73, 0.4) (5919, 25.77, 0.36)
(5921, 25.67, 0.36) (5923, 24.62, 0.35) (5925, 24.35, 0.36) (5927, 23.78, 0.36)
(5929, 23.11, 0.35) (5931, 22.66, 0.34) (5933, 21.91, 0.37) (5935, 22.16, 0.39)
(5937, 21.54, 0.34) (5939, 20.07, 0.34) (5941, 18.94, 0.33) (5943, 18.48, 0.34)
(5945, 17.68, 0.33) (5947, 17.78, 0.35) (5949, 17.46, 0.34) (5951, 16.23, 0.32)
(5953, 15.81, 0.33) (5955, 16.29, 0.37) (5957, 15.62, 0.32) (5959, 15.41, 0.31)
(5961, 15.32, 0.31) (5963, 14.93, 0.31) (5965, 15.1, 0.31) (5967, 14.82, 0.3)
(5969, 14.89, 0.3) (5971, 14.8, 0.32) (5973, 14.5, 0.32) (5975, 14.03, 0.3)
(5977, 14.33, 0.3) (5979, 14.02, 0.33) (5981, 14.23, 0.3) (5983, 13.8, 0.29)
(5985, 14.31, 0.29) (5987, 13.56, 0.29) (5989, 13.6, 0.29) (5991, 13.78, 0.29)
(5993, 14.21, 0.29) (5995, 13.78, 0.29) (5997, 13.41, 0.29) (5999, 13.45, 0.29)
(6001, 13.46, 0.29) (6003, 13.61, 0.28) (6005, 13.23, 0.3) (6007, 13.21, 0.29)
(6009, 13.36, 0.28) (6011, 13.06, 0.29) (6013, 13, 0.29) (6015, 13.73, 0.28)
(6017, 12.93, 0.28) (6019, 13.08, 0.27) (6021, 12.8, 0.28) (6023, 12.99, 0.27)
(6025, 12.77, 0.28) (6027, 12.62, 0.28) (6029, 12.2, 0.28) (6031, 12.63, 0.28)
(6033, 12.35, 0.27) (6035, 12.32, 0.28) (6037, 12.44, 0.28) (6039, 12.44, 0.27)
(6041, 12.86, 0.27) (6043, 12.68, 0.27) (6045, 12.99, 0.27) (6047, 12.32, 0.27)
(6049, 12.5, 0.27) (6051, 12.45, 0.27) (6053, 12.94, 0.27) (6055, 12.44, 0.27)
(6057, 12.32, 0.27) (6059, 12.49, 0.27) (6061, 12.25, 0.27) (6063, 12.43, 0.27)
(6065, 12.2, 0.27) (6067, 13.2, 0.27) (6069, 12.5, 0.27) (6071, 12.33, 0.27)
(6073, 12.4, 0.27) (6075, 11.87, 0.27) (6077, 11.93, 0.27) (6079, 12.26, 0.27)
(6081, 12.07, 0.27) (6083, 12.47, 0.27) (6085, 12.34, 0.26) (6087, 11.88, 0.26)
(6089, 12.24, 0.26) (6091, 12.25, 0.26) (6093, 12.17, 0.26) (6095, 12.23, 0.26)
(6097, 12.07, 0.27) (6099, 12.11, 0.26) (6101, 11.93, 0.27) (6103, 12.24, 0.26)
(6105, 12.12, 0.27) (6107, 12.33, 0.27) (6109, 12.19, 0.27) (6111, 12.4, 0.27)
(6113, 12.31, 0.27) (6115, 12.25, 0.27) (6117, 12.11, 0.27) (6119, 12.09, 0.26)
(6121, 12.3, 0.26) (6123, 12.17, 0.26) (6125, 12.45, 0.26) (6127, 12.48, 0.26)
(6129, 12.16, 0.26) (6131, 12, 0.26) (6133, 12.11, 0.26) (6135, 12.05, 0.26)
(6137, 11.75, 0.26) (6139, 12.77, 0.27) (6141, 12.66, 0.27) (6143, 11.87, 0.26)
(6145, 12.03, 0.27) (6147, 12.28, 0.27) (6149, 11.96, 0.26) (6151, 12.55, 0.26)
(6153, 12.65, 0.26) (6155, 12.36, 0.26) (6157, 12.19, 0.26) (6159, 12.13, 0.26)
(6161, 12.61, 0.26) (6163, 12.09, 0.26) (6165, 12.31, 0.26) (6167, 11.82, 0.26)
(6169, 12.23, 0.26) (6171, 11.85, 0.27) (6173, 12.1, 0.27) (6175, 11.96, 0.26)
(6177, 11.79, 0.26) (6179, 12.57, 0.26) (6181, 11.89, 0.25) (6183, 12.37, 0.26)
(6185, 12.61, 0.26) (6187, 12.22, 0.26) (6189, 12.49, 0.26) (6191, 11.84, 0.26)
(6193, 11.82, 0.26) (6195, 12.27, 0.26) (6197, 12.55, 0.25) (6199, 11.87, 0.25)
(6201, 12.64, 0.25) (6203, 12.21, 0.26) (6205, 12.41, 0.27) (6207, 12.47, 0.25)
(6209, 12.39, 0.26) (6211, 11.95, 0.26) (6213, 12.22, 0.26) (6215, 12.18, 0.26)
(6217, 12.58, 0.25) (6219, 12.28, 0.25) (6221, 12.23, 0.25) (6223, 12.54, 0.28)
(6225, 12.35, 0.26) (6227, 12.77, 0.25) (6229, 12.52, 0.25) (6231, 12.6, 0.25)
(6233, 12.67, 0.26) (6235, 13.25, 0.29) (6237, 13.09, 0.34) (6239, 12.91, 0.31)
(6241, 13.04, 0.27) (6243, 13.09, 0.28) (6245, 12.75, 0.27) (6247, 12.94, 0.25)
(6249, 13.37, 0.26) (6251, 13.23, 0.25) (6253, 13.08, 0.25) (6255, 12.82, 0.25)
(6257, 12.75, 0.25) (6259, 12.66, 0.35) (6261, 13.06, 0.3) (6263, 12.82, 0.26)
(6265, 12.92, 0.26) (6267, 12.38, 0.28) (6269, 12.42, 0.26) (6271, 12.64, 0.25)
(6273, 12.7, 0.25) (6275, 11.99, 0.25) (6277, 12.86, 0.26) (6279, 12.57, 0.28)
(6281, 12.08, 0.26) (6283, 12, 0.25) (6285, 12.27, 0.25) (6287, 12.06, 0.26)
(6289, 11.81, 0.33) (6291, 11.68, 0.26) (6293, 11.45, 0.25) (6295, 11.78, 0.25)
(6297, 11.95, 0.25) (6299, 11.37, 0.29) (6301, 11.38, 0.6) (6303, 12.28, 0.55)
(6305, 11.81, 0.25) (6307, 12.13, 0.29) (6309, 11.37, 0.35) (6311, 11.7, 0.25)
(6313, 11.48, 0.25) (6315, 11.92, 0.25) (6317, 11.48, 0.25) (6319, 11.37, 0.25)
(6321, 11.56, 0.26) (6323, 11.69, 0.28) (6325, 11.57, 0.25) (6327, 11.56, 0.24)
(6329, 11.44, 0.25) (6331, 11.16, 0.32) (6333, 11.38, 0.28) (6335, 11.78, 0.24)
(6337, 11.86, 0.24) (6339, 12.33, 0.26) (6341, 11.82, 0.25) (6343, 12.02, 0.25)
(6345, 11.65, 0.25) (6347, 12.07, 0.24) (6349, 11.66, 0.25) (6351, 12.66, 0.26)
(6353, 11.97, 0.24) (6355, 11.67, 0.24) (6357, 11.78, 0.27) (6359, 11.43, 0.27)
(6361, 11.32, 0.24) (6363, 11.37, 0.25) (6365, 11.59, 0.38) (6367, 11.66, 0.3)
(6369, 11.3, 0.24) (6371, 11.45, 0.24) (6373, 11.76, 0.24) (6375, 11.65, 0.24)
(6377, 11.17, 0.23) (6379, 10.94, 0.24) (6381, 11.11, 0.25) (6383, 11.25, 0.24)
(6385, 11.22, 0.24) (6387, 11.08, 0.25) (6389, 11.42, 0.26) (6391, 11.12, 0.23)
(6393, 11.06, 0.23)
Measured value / 0.19 mag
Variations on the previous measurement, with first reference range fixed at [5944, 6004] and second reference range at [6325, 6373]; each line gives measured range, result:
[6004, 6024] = 0.11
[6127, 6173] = 0.10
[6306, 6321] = 0.03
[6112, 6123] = 0.12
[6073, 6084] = 0.15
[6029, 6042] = 0.15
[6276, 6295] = 0.01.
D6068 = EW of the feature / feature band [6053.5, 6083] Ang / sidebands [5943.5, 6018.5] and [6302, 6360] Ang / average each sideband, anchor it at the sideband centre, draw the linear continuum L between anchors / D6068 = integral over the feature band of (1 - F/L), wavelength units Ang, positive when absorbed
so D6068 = 3.16 Ang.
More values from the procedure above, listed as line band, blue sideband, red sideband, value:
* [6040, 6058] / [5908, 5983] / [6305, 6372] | 4.9 Ang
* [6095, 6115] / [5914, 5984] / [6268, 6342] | 4.4 Ang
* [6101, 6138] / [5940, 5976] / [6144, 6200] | 2.6 Ang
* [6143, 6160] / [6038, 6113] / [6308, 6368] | -0.1 Ang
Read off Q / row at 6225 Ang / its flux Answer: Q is 12.35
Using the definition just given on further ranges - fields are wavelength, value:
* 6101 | 11.93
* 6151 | 12.55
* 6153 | 12.65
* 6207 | 12.47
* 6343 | 12.02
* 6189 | 12.49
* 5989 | 13.6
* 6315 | 11.92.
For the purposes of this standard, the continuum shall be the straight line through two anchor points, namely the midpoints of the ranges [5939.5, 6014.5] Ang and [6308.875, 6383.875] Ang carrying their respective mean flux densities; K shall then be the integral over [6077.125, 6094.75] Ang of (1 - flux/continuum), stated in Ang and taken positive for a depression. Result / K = 2.1 Ang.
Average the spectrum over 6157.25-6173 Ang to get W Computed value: 12.1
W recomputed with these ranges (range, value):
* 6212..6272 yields 12.7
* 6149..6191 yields 12.2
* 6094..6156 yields 12.2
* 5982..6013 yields 13.6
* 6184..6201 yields 12.2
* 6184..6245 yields 12.5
